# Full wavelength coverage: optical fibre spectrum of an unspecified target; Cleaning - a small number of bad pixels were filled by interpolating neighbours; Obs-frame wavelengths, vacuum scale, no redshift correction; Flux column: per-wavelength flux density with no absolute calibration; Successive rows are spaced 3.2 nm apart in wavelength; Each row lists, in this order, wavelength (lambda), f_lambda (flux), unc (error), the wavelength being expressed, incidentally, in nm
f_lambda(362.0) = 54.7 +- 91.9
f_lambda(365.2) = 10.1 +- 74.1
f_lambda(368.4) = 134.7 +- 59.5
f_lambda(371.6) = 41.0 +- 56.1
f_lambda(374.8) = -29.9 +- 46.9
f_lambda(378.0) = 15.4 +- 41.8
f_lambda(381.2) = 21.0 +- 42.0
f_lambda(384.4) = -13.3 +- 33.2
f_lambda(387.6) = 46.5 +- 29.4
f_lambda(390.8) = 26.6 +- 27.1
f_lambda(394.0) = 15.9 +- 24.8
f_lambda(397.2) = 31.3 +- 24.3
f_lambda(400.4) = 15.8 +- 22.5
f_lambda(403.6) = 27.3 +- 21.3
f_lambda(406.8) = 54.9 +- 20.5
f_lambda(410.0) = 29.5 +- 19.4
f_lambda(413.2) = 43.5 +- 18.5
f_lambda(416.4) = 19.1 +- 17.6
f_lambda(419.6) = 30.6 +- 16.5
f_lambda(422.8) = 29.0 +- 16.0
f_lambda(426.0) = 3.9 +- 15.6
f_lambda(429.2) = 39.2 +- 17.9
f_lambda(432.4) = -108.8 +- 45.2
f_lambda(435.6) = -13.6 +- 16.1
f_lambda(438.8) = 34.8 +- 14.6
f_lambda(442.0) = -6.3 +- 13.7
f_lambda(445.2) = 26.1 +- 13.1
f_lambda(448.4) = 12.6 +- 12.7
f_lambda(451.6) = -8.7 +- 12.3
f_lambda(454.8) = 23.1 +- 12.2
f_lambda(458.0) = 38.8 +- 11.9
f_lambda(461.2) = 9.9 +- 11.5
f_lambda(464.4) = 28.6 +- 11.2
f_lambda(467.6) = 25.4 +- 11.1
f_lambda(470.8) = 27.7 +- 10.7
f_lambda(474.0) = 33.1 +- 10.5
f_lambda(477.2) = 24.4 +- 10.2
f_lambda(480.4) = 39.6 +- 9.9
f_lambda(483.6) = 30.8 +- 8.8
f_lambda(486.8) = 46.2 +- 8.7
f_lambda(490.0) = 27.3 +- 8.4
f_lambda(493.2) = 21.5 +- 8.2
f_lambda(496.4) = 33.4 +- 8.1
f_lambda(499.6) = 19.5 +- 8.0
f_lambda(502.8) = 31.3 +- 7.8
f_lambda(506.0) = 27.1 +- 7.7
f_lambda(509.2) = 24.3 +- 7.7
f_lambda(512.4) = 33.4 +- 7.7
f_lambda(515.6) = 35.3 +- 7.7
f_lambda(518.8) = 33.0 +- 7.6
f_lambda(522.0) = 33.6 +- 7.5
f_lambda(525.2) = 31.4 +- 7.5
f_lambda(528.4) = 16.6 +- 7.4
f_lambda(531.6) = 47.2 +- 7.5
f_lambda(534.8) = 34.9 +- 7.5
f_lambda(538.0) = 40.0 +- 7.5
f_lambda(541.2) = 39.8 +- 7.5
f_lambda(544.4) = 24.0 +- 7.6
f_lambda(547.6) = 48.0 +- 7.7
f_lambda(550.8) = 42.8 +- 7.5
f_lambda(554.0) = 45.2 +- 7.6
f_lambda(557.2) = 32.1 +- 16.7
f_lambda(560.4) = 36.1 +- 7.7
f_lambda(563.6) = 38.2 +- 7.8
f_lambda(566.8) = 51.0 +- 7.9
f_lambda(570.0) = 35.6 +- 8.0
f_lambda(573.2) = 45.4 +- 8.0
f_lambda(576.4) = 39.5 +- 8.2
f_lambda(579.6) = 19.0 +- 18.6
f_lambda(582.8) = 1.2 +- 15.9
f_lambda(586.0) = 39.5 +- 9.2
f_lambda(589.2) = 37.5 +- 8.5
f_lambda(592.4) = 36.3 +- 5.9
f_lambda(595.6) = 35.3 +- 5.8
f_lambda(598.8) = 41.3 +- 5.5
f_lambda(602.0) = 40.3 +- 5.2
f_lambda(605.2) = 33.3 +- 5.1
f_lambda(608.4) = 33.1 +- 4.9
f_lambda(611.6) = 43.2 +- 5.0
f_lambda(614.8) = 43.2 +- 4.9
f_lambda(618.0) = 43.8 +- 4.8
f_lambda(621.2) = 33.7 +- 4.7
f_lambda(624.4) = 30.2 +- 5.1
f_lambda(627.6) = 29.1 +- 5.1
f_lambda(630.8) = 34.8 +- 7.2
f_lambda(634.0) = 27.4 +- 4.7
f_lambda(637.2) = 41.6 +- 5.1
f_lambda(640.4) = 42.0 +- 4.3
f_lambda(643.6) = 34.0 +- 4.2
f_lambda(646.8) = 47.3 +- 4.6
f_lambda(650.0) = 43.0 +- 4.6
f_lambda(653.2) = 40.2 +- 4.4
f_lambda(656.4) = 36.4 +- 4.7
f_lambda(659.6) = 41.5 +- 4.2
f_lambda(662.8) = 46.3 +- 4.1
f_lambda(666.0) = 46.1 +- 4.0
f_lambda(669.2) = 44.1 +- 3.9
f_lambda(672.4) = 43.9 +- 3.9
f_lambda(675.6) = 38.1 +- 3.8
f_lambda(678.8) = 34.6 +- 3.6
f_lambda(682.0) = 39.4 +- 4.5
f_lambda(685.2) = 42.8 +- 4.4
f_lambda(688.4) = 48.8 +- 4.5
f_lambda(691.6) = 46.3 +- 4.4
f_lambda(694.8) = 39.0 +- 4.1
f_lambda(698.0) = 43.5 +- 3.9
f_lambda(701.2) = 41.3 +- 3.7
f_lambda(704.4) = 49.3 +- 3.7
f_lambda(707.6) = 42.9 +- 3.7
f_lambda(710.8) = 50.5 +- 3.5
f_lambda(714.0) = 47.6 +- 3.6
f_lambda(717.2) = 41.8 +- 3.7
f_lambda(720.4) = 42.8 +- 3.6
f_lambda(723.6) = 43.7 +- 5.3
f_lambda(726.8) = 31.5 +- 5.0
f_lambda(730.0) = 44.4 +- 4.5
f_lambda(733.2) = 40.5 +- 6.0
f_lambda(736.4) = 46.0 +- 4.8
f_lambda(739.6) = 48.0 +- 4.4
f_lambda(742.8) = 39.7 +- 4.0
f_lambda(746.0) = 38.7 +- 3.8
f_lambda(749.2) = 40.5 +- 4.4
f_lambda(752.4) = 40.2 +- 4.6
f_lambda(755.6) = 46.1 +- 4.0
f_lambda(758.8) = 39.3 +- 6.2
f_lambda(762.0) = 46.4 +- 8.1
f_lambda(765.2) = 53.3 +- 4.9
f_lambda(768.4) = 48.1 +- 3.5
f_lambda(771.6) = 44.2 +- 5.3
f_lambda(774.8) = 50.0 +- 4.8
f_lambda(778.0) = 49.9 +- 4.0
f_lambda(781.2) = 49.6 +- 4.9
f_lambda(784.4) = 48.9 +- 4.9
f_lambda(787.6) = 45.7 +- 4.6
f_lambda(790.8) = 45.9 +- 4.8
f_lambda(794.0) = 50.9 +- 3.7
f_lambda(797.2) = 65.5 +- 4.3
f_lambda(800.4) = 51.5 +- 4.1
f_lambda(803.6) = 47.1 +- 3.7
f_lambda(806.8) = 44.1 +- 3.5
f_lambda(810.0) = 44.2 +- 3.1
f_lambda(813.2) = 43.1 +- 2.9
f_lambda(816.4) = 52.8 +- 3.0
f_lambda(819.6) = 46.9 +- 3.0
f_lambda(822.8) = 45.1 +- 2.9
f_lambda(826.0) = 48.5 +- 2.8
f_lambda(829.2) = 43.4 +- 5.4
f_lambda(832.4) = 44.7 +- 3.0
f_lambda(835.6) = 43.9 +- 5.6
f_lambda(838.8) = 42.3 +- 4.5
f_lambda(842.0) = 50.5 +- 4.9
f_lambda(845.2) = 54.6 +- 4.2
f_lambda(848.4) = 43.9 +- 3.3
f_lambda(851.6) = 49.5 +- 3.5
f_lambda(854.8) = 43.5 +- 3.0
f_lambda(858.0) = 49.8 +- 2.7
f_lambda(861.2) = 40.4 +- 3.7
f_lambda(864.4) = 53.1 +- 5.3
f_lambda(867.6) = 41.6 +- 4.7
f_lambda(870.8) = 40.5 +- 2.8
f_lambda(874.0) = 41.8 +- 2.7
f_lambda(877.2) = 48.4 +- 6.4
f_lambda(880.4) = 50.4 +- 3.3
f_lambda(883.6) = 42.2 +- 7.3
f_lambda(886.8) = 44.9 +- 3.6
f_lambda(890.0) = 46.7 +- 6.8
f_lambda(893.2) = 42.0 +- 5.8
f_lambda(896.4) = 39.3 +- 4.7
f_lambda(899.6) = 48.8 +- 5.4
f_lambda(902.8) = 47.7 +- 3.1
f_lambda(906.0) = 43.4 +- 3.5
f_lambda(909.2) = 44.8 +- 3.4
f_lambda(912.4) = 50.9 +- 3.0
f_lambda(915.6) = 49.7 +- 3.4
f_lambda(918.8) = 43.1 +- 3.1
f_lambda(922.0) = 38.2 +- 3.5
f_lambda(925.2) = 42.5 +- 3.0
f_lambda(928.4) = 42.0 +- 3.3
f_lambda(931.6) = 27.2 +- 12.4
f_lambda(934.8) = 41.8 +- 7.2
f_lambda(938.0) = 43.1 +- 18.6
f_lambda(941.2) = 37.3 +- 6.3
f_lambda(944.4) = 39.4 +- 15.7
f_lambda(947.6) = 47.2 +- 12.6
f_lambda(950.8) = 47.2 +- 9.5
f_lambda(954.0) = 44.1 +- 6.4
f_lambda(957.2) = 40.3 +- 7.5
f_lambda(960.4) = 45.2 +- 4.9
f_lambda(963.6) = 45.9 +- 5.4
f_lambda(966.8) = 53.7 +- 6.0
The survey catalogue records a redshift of 0.22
